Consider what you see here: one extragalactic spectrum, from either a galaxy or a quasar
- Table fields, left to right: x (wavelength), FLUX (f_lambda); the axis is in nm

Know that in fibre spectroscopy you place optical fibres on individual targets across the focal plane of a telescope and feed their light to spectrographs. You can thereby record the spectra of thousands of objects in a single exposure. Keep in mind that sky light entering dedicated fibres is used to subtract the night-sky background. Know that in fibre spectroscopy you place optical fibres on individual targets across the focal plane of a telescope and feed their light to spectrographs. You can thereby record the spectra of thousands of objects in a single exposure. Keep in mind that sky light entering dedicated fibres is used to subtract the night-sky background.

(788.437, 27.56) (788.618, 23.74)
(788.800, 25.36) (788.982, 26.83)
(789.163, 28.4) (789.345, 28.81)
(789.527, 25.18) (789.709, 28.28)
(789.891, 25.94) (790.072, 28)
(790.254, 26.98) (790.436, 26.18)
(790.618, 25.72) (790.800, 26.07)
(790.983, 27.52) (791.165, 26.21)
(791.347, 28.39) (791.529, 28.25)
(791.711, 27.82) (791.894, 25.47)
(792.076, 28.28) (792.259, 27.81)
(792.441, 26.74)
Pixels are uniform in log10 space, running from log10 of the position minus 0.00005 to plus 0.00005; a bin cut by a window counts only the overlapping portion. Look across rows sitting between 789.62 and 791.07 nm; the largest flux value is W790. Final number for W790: 28.28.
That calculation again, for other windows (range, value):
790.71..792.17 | 28.39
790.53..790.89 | 26.07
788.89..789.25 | 28.4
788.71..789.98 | 28.81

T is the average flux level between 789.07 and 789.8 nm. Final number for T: 27.7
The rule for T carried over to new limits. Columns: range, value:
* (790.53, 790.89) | 25.9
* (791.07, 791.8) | 27.7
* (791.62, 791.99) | 26.7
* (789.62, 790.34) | 27.3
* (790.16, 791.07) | 26.5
